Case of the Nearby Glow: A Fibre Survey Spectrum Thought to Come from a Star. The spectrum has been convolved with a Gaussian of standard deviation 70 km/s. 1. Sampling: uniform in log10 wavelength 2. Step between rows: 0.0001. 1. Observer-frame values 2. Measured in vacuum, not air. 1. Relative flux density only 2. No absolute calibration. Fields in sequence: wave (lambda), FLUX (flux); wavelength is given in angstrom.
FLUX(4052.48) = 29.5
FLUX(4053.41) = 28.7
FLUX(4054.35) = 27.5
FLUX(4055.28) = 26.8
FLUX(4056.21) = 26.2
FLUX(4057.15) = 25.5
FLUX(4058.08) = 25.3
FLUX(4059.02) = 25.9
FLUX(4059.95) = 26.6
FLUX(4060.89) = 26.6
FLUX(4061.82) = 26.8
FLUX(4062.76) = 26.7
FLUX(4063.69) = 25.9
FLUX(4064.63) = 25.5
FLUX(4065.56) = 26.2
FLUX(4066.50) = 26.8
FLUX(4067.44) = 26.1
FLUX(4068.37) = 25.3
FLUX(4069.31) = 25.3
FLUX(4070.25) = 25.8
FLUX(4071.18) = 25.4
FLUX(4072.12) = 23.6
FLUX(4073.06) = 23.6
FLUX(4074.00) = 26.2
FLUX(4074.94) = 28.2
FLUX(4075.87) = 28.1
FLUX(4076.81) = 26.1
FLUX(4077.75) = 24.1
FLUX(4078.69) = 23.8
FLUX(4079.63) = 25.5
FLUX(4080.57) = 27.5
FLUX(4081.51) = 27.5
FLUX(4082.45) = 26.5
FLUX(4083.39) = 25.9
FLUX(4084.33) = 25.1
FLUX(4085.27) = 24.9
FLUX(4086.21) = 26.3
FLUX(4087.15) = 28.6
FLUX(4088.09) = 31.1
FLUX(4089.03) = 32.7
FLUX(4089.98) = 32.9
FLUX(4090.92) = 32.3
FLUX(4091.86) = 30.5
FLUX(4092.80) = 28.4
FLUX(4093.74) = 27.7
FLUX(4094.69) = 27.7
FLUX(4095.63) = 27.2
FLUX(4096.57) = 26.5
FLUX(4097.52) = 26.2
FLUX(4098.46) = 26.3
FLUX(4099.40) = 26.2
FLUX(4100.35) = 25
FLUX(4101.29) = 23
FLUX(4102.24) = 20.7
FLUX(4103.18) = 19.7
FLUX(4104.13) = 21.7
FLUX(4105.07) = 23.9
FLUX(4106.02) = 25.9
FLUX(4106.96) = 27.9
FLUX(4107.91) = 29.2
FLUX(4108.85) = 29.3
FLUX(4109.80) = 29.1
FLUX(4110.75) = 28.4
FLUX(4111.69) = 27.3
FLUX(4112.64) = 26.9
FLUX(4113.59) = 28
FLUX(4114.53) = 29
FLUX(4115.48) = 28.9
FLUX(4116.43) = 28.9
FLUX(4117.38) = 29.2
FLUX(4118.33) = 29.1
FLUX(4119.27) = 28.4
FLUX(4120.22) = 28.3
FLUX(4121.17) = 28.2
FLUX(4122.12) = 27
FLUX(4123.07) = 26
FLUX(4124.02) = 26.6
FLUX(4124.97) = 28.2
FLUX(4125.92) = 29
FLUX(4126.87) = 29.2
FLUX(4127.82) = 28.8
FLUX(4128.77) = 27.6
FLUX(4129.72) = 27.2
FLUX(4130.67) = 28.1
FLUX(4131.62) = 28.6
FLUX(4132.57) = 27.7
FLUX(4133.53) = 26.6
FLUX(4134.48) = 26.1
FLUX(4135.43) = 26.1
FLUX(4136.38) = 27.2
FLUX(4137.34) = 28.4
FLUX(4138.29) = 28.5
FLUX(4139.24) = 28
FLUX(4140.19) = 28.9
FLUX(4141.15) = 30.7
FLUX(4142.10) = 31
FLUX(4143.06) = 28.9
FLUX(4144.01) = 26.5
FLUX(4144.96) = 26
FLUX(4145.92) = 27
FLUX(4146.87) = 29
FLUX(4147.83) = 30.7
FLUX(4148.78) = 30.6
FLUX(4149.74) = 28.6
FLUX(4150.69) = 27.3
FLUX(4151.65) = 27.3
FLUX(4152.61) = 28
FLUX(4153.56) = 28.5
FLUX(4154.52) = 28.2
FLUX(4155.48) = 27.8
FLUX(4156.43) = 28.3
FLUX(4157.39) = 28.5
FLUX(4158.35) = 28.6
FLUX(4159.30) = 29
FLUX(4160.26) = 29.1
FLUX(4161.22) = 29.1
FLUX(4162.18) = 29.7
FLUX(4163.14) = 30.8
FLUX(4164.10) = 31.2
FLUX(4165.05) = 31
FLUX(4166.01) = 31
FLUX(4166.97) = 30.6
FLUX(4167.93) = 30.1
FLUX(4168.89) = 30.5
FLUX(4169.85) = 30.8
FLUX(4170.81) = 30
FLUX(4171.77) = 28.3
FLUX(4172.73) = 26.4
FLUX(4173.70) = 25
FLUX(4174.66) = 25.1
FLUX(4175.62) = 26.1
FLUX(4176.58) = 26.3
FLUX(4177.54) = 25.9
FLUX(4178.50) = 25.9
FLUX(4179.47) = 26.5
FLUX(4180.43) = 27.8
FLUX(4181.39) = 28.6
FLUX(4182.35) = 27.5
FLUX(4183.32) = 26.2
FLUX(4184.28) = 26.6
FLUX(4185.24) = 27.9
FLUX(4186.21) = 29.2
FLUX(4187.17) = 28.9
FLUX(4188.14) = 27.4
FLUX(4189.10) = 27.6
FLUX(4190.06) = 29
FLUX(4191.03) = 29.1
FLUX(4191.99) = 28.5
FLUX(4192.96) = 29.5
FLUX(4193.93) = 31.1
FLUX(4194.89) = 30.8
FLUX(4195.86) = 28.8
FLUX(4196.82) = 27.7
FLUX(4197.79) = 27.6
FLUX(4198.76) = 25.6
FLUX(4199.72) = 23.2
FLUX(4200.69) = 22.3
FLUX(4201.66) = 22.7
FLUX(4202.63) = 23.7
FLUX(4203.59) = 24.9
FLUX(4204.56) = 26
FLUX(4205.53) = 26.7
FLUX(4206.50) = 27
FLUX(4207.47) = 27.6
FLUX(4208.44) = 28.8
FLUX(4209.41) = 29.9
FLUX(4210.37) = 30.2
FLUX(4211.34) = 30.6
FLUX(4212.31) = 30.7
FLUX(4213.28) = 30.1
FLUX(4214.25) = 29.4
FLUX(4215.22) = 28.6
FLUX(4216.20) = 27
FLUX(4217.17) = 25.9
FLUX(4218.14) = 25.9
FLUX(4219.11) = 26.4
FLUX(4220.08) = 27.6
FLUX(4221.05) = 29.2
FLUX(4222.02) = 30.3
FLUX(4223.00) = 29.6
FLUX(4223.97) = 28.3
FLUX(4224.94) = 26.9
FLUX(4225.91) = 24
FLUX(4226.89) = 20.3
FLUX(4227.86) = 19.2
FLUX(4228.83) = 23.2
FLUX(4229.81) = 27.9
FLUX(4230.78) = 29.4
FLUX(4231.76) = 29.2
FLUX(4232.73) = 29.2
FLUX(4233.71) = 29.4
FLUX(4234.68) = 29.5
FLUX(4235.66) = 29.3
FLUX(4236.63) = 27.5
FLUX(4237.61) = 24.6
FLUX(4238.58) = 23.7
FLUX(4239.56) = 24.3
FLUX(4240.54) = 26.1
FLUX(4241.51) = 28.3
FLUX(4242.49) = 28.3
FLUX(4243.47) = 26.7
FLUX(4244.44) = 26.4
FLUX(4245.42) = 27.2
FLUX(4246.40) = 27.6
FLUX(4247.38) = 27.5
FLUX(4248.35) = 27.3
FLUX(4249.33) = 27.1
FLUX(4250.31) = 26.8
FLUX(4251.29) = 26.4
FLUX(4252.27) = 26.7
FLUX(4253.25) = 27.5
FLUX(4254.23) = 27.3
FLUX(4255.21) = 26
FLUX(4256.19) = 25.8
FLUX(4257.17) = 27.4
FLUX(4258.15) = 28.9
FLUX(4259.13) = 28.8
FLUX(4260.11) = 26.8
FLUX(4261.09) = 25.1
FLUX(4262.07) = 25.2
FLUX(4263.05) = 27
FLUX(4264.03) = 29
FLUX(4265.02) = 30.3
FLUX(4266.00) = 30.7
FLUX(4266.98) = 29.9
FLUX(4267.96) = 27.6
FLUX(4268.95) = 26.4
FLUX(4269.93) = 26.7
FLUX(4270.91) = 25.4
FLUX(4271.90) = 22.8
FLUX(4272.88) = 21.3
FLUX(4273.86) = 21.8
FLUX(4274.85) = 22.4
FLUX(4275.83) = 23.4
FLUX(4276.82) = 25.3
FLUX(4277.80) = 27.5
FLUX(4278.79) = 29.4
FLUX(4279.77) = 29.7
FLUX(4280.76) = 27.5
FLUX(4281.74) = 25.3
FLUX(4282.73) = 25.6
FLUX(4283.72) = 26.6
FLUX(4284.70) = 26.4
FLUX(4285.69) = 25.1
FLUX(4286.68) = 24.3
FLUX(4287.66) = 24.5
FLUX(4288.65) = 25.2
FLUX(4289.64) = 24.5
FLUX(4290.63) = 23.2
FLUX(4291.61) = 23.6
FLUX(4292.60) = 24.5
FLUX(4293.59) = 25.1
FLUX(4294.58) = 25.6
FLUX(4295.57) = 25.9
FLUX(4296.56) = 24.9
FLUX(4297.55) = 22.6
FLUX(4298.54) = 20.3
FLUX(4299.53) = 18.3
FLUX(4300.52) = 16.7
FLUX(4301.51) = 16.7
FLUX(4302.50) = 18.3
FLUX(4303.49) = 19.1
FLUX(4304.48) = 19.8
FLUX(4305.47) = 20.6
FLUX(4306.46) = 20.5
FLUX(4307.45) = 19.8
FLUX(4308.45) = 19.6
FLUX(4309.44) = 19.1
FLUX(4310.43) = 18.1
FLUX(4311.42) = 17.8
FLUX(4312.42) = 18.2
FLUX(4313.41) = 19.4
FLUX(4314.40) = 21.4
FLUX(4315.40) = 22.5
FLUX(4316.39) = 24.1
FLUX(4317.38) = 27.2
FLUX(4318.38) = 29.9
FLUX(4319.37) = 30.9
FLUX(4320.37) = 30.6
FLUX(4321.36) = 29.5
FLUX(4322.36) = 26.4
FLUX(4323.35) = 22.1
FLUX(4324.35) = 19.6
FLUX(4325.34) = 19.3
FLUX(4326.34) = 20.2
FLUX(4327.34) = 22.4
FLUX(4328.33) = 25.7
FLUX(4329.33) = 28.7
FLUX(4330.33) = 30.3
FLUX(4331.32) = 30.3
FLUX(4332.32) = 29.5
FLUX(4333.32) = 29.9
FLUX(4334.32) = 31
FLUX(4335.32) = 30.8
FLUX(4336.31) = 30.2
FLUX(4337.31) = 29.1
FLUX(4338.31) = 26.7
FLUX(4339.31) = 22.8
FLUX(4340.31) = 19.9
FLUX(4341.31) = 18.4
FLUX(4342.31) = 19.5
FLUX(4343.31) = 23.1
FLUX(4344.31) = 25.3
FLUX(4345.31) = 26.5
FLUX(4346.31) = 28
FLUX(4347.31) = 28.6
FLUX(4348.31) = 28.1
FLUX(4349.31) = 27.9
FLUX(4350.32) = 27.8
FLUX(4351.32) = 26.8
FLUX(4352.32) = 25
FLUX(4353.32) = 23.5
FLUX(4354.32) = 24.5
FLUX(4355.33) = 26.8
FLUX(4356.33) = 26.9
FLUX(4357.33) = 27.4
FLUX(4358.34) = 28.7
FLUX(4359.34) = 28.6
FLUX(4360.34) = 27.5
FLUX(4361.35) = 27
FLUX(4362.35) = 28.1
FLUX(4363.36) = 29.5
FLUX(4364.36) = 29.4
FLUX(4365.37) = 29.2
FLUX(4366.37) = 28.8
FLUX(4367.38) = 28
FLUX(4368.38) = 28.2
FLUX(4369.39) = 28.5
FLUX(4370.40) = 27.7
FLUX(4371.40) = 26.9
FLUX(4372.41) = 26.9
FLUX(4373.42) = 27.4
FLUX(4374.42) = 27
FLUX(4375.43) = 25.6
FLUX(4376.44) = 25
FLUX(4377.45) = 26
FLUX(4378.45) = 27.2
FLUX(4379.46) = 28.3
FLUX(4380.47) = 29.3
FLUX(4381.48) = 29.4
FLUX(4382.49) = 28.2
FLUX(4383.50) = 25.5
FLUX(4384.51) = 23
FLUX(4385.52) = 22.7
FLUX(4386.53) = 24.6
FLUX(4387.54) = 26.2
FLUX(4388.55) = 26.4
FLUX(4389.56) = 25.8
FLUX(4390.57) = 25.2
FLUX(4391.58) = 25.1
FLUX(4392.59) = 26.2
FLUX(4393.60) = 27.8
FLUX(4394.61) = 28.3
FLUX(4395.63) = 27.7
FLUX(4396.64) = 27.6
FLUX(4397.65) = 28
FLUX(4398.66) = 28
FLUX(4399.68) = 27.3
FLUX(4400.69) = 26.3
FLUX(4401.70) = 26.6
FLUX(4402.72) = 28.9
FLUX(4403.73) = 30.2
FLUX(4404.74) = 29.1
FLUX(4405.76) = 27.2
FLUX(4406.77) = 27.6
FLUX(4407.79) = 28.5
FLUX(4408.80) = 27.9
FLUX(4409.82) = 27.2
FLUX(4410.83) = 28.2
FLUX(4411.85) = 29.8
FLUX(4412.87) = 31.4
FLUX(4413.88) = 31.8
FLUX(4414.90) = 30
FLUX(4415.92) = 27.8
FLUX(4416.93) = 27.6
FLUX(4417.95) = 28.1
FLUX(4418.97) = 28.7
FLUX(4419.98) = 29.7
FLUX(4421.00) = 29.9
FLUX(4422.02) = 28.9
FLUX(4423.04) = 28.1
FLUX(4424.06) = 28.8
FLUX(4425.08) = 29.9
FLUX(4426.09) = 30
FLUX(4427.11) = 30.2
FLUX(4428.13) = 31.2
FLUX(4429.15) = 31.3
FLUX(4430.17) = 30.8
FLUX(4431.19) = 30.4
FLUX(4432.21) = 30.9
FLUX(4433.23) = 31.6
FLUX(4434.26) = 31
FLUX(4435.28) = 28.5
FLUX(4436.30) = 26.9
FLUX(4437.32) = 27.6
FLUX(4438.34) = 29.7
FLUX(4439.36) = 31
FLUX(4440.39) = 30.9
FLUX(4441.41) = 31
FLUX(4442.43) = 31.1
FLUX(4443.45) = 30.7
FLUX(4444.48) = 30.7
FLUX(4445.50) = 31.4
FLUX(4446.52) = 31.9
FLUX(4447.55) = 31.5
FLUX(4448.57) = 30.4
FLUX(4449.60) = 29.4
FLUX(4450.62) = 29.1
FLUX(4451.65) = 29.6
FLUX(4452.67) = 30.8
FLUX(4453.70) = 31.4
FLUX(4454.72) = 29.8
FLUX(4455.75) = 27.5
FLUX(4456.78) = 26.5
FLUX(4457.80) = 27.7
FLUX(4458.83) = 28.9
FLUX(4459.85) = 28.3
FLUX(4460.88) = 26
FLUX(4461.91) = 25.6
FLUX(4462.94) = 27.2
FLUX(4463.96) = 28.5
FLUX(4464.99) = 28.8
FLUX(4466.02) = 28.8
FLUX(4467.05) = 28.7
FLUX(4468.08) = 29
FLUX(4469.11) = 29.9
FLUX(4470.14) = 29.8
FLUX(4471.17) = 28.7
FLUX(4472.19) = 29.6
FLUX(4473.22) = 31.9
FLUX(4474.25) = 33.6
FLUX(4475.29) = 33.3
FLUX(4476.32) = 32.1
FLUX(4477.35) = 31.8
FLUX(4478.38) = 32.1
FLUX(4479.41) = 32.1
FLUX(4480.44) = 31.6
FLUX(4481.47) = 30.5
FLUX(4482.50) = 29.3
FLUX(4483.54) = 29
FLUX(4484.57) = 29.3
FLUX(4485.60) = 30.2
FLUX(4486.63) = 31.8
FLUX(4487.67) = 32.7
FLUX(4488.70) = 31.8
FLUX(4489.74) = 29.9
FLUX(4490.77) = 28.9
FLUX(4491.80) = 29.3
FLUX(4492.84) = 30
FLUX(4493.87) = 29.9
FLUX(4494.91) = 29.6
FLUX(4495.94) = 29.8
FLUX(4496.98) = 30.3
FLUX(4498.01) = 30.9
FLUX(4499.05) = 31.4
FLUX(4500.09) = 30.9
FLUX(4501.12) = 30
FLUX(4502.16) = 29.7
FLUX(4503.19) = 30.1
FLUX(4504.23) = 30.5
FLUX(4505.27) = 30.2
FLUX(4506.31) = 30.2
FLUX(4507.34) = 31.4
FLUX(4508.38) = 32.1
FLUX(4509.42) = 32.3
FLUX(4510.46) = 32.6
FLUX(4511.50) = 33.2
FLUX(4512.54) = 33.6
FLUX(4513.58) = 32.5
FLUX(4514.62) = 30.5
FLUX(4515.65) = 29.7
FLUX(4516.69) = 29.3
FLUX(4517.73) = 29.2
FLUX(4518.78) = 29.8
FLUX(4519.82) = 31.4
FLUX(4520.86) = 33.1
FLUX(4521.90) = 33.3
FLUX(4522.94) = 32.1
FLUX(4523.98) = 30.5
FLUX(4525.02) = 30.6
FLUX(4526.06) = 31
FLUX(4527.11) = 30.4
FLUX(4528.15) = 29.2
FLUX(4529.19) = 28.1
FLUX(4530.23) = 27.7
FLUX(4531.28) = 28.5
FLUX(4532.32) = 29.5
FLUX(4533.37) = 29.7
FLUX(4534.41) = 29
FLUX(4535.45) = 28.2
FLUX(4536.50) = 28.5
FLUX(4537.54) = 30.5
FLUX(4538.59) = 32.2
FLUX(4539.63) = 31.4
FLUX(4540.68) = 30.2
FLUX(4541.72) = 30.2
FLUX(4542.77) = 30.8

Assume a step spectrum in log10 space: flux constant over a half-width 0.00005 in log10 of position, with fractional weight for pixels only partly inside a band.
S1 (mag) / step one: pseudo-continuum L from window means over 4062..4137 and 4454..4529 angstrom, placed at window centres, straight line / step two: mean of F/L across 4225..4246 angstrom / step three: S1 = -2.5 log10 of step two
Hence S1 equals 0.07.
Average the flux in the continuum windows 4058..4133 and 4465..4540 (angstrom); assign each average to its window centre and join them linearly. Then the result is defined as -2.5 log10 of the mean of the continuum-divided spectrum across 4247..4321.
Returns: 0.163 mag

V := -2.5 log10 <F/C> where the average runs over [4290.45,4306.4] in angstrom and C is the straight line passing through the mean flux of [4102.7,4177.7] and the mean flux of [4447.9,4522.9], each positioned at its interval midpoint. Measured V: 0.33 mag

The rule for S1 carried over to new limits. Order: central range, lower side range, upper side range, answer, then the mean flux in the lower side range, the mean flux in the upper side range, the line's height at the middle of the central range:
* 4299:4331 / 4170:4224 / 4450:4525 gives 0.27 mag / 27.6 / 30.3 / 28.7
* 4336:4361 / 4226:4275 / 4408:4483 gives 0.09 mag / 26.6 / 29.8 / 28.2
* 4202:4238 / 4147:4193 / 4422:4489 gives 0.05 mag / 28.4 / 30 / 28.7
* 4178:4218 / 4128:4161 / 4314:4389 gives 0.01 mag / 28.2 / 26.5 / 27.8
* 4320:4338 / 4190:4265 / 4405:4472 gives 0.05 mag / 27.2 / 29.4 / 28.2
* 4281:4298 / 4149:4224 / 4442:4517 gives 0.16 mag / 28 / 30.3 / 28.8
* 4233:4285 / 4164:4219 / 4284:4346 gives -0.05 mag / 27.8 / 23.8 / 25.6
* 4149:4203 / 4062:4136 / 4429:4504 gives -0.01 mag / 27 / 30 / 27.6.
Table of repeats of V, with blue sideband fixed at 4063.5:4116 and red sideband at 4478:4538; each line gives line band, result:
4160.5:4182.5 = -0.04 mag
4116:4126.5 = -0.04 mag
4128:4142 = -0.03 mag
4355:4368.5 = 0.04 mag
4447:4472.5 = 0.04 mag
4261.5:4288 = 0.09 mag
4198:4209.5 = 0.09 mag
